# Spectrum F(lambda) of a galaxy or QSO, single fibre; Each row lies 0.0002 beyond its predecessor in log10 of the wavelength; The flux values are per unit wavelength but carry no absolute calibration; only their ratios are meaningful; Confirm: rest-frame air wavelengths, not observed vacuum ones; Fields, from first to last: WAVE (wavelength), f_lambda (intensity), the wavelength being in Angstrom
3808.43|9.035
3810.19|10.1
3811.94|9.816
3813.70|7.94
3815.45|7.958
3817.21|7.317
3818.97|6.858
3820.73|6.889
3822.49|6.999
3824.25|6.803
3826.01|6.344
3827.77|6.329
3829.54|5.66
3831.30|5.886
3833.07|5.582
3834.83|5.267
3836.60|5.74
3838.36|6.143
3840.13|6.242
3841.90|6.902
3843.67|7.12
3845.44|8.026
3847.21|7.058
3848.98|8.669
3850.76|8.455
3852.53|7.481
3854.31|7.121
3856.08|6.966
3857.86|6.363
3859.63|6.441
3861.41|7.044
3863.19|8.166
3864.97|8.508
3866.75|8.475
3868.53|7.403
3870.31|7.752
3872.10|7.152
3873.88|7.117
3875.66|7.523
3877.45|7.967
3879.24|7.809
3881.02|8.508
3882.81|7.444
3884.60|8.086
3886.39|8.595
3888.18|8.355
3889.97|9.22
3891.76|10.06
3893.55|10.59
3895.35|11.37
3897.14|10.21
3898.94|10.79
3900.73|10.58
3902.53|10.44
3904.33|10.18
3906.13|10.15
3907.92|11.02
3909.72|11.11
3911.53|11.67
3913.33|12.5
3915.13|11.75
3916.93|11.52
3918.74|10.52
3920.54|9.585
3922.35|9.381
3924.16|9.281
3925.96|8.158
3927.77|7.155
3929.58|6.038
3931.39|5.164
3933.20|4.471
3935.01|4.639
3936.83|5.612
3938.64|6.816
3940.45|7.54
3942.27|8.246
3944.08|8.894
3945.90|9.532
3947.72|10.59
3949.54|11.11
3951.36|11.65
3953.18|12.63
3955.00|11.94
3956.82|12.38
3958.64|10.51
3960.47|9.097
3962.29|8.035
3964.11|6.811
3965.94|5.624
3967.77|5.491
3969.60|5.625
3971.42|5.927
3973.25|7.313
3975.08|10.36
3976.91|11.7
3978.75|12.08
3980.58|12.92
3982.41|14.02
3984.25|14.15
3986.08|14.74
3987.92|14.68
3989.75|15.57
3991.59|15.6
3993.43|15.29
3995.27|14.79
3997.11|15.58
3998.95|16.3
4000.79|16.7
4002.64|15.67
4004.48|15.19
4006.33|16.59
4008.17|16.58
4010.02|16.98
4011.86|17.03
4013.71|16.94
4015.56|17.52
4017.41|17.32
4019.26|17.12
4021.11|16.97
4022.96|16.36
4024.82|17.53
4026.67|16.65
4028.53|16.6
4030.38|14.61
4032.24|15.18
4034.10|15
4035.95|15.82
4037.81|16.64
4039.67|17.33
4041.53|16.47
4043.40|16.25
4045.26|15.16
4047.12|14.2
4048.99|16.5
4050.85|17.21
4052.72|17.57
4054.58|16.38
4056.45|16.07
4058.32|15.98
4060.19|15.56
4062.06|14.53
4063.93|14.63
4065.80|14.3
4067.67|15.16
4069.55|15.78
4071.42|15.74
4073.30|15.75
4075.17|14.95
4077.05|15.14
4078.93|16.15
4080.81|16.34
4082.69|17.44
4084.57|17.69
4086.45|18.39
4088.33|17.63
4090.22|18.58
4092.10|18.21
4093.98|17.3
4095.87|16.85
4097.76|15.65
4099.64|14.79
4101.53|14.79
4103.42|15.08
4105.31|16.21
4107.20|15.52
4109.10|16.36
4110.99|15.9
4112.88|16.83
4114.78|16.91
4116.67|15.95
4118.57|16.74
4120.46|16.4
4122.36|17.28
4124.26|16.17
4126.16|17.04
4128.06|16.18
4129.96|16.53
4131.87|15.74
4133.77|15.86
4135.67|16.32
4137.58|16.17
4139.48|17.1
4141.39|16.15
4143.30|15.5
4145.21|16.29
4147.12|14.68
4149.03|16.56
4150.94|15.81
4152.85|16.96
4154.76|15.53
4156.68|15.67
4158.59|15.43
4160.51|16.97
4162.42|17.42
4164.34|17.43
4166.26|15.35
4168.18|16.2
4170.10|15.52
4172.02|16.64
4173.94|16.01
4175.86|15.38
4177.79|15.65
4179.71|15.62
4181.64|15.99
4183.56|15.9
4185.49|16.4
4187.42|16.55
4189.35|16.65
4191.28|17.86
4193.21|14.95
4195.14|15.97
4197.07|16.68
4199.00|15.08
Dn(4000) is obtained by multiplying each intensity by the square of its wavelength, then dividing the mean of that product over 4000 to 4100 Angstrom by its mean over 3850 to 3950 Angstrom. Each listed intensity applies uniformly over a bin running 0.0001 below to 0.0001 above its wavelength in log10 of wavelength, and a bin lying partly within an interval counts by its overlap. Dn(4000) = 2.0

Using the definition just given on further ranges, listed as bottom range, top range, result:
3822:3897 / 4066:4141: 2.45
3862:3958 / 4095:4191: 1.99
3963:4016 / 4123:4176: 1.32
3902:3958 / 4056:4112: 1.85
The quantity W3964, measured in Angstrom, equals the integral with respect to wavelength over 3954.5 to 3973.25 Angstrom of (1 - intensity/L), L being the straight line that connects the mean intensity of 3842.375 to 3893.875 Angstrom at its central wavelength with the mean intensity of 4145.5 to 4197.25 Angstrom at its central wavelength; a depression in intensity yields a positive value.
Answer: 4.4 Angstrom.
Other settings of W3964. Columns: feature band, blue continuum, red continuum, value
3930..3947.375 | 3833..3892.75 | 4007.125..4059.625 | 7.03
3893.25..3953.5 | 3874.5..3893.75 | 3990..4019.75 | 7.81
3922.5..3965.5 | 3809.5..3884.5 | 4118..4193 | 6.82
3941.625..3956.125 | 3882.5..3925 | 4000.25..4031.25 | 2.46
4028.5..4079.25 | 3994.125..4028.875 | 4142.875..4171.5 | 2.15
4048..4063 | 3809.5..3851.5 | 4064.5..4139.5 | -1.53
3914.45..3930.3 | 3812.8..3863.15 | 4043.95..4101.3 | 1.42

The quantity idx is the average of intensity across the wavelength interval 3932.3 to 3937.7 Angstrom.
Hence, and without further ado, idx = 4.9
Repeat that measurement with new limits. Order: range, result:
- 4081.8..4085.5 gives 17.6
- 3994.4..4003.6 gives 15.8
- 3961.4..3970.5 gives 6.31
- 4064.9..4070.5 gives 15.1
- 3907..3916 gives 11.6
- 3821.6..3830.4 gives 6.43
